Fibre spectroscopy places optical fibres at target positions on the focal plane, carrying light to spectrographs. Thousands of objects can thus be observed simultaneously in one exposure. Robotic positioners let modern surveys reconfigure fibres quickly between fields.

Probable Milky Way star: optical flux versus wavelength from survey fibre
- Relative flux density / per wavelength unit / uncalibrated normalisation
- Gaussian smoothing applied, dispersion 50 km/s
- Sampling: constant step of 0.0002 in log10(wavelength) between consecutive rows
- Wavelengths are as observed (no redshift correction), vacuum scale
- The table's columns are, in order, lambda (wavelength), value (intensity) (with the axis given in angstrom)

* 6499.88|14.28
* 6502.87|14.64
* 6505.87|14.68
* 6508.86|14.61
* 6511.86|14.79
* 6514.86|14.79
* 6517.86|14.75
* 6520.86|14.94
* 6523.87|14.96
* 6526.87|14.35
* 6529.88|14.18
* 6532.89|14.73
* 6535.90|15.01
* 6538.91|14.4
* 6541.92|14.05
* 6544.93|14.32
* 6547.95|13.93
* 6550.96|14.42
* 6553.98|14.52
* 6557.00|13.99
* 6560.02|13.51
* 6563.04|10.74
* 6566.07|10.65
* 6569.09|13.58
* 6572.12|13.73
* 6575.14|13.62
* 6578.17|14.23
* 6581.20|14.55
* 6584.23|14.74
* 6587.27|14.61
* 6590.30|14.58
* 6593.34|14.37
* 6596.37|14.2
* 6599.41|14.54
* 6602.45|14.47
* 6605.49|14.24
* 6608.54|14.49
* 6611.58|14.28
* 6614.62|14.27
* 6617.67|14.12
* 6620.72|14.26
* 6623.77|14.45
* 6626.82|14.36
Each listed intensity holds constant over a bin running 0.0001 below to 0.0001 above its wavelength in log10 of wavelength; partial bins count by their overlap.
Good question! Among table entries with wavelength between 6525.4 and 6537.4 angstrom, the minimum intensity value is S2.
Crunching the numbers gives 14.18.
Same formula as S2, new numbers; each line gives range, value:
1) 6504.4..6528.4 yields 14.35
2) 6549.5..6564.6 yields 10.74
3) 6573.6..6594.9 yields 13.62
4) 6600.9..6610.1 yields 14.24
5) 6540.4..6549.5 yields 13.93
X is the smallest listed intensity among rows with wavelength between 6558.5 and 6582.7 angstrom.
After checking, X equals 10.65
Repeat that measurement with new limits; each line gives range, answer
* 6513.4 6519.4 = 14.75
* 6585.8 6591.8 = 14.58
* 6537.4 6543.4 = 14.05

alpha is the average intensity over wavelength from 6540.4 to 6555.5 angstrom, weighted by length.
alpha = 14.3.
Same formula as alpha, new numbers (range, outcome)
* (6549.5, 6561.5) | 14.1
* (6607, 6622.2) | 14.3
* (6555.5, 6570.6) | 12.5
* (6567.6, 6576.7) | 13.6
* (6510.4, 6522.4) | 14.8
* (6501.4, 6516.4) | 14.7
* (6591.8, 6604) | 14.4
